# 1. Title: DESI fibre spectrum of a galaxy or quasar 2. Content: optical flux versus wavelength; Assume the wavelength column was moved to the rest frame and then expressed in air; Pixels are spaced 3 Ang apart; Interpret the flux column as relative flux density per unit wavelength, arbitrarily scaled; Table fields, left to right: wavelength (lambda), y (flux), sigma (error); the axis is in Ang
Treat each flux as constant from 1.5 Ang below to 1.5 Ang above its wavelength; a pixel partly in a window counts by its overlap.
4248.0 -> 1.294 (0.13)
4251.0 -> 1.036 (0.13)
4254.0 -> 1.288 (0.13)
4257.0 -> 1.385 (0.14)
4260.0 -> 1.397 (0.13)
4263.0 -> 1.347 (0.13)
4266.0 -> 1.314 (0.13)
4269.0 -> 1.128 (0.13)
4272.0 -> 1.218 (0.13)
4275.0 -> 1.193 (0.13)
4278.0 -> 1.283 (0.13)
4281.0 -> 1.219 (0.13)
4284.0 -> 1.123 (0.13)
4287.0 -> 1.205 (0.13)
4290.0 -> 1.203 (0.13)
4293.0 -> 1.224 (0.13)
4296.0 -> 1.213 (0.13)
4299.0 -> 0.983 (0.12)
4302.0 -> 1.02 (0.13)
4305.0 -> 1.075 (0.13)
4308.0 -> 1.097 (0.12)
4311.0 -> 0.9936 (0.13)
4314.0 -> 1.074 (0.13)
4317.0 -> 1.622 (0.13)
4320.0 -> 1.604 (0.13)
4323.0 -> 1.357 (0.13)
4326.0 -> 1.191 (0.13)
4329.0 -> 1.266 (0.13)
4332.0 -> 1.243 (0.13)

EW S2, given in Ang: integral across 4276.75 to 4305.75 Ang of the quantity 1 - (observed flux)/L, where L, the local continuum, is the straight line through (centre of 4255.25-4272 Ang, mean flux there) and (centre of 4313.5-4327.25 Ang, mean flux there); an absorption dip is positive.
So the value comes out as 4.1 Ang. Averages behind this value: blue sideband 1.31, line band 1.16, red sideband 1.39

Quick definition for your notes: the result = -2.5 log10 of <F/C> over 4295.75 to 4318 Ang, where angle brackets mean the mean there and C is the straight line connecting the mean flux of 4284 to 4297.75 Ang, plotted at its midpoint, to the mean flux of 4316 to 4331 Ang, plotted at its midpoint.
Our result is 0.16 mag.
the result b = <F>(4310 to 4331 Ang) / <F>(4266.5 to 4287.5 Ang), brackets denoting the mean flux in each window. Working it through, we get 1.1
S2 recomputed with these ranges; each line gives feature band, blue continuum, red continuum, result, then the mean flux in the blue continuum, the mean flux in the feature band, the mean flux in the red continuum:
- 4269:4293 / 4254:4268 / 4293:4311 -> 0.3 Ang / 1.34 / 1.2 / 1.08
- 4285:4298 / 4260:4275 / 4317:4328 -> 1.2 Ang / 1.26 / 1.2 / 1.41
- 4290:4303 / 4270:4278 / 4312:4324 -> 1.8 Ang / 1.22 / 1.12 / 1.4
